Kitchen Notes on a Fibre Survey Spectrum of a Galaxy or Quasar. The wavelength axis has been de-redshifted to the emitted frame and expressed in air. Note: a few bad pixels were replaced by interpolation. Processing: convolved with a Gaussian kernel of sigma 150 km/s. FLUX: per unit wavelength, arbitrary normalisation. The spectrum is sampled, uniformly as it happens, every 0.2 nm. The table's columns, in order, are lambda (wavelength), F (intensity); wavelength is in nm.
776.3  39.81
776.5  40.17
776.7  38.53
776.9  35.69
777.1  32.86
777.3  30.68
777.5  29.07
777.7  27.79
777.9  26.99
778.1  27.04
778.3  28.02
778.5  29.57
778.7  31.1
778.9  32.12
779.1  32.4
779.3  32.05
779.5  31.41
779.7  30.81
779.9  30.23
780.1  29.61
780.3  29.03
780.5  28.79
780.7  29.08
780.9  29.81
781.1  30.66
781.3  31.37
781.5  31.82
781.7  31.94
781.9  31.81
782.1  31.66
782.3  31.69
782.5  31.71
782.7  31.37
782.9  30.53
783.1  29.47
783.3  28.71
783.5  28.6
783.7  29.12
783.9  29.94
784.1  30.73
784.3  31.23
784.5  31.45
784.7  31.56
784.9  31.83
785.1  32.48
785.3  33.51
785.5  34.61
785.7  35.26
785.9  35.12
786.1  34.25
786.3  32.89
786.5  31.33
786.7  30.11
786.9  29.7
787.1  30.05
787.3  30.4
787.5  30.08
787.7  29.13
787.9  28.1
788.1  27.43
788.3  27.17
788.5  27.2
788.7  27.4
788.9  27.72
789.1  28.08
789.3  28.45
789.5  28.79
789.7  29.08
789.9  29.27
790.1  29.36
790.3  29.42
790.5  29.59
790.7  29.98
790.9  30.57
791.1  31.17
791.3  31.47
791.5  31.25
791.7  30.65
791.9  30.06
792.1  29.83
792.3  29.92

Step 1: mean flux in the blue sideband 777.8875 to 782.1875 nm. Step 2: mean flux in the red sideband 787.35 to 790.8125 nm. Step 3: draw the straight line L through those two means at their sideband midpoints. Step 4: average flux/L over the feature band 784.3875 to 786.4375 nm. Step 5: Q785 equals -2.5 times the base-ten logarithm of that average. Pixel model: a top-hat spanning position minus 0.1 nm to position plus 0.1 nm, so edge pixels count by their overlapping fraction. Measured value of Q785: -0.14 mag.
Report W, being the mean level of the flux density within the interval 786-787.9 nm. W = 30.7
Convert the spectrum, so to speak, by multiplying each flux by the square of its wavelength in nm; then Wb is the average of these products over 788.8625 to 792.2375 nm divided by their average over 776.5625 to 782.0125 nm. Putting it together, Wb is 0.99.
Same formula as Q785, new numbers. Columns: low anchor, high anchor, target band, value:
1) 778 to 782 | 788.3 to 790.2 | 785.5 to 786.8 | -0.15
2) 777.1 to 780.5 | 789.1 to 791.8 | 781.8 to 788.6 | -0.04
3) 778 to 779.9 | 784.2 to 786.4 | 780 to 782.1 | 0.03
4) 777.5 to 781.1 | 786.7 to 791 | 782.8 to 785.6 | -0.06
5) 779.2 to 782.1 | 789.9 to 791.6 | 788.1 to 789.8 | 0.09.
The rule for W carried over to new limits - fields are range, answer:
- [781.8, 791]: 30.4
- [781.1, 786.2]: 31.7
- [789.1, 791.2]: 29.5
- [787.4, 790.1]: 28.3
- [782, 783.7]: 30.4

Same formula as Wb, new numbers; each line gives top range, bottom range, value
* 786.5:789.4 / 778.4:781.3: 0.96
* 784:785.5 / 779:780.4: 1.05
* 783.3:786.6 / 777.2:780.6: 1.09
